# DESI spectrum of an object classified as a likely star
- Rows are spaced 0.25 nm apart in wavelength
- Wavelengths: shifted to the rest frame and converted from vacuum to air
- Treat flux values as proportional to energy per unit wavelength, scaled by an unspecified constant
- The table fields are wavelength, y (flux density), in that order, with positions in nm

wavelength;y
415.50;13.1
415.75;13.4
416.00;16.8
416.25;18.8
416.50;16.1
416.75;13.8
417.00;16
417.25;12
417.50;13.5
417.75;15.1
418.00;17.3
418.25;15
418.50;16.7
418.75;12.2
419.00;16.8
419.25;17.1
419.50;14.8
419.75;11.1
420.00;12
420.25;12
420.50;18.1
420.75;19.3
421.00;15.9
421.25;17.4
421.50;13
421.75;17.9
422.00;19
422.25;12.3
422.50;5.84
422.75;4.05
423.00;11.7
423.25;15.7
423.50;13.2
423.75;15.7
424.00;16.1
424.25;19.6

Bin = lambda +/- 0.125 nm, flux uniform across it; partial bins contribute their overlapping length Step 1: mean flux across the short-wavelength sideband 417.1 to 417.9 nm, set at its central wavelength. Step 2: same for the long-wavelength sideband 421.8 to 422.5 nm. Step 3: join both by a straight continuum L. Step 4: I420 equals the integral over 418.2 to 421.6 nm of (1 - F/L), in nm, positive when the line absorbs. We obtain -0.29 nm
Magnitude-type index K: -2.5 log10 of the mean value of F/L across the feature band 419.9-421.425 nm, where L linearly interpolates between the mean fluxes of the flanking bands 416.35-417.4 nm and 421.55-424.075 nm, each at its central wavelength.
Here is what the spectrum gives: -0.16 mag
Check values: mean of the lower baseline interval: 14.6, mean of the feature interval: 15.8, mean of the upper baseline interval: 13.1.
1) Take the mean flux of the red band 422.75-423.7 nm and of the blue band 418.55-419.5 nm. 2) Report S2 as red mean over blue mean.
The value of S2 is 0.8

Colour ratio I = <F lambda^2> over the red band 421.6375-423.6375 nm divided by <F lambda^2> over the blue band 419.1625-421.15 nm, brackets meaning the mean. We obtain 0.84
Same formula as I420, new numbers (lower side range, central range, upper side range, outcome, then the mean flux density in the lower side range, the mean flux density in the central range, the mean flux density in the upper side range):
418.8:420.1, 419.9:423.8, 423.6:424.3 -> 0.40 nm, 14.3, 13.9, 16.7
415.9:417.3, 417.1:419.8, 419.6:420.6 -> -0.08 nm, 15.8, 14.8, 13.2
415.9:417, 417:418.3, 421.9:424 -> 0.07 nm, 16.3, 14.7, 12.3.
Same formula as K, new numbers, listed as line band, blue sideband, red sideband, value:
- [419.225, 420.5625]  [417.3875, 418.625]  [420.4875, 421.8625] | 0.18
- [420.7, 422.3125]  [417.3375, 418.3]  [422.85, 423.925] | -0.15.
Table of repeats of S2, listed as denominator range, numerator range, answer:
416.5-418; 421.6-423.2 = 0.83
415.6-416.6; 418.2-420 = 0.90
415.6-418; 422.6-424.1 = 0.83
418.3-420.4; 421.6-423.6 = 0.88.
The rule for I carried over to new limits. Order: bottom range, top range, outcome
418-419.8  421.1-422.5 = 1.01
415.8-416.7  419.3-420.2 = 0.79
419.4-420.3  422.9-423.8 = 1.14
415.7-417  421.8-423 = 0.70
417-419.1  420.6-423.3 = 0.95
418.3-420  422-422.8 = 0.66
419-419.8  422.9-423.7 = 0.94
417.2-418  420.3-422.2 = 1.20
